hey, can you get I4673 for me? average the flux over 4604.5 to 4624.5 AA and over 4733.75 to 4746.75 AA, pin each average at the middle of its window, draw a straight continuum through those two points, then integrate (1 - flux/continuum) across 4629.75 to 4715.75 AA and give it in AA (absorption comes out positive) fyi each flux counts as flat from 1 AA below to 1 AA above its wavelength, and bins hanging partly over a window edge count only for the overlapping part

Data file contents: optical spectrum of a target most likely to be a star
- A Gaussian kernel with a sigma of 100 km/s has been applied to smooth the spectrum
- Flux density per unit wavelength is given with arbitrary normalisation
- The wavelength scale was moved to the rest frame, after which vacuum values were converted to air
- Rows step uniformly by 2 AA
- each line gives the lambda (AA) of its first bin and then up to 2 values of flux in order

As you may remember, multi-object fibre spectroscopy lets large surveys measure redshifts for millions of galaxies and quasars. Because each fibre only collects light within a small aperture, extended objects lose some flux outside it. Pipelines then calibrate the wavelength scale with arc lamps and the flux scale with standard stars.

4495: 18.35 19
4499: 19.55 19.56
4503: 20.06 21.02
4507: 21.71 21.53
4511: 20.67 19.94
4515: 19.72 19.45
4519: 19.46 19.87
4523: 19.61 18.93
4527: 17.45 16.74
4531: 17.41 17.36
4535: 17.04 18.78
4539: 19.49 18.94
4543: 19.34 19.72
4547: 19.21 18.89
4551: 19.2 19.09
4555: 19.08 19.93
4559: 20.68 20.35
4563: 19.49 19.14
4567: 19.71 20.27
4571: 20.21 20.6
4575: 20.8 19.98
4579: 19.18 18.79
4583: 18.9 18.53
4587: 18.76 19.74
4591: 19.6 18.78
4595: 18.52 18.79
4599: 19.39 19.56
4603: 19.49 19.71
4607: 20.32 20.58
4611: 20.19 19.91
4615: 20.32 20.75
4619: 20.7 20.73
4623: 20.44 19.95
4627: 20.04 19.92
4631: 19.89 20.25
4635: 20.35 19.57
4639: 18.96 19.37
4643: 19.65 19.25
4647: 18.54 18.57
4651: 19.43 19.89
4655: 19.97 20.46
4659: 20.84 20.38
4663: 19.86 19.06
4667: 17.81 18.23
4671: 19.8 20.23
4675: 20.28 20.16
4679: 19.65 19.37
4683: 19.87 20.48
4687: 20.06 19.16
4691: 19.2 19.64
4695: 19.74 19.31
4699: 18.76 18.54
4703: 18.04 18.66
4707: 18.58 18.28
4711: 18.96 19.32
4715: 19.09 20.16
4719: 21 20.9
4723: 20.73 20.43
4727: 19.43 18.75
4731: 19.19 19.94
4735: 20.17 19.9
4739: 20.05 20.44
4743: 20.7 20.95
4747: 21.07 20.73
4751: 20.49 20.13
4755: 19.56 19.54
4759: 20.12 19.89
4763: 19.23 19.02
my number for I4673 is 4.0 AA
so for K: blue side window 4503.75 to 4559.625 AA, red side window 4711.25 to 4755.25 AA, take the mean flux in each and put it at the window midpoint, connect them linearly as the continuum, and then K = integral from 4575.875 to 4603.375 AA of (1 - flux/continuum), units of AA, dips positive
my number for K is 0.55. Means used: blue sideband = 19.3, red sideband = 20.1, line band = 19.1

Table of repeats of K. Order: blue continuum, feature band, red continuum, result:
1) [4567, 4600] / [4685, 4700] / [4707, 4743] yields 0.2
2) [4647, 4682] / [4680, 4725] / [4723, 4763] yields 0.8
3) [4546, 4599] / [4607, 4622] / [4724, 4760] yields -0.6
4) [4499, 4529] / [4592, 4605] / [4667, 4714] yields 0.3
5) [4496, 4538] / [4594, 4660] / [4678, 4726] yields -1.4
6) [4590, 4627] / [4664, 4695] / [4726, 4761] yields 0.7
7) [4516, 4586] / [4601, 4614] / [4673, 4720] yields -0.5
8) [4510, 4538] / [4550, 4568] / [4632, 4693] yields -0.6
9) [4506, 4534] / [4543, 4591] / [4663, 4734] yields -0.6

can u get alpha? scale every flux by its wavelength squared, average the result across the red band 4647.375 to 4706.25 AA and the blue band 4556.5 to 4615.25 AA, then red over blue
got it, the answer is 1.03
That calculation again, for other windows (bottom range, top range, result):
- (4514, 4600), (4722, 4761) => 1.14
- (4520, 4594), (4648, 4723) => 1.08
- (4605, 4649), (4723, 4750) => 1.06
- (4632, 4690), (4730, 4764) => 1.06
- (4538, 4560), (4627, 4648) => 1.05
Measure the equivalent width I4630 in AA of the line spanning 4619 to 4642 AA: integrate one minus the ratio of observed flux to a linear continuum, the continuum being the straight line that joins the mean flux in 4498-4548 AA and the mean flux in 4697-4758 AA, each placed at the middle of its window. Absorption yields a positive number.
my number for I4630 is -0.5 AA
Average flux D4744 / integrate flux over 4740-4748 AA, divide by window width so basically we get 20.8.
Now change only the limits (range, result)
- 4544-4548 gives 19.5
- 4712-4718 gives 19.5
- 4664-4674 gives 19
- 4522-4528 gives 18.7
